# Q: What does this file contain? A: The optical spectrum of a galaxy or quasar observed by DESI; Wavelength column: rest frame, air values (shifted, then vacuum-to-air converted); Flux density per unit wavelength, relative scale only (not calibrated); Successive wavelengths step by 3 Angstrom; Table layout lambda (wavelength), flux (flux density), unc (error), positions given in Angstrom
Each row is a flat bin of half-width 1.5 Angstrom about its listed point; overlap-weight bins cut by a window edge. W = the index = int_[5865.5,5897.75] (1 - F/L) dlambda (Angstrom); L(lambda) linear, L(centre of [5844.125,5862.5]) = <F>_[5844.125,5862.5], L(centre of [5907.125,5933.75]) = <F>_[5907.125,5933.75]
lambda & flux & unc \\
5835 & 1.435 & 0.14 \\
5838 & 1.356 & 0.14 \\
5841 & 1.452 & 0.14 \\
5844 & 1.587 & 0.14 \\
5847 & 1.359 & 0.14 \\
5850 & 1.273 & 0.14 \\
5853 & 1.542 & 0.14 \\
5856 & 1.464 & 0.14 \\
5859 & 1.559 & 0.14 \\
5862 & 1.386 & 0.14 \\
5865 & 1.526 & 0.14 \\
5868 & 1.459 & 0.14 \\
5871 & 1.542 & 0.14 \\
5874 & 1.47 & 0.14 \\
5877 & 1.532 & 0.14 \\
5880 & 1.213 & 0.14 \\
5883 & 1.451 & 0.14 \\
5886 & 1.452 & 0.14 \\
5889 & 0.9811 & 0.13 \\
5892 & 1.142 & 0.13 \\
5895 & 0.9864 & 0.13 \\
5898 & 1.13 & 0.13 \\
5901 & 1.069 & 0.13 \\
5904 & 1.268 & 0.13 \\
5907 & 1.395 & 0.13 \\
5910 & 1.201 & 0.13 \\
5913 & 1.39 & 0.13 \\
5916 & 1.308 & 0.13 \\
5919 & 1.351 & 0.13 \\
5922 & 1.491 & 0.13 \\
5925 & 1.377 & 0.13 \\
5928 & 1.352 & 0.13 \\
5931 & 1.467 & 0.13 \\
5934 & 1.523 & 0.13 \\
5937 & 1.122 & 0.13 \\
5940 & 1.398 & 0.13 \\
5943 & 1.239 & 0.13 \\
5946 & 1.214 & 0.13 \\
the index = 2.2 Angstrom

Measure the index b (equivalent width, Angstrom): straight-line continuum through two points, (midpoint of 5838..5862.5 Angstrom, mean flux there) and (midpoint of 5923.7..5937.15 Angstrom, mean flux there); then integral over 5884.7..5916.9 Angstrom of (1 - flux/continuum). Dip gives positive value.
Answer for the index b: 4.7 Angstrom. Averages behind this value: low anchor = 1.45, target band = 1.21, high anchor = 1.39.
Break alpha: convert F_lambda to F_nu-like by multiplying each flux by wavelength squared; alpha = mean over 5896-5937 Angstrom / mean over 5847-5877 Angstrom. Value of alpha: 0.92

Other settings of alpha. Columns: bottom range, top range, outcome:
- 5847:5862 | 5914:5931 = 0.98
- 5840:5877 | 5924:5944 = 0.95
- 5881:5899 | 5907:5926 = 1.15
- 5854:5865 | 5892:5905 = 0.76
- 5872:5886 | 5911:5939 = 0.98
